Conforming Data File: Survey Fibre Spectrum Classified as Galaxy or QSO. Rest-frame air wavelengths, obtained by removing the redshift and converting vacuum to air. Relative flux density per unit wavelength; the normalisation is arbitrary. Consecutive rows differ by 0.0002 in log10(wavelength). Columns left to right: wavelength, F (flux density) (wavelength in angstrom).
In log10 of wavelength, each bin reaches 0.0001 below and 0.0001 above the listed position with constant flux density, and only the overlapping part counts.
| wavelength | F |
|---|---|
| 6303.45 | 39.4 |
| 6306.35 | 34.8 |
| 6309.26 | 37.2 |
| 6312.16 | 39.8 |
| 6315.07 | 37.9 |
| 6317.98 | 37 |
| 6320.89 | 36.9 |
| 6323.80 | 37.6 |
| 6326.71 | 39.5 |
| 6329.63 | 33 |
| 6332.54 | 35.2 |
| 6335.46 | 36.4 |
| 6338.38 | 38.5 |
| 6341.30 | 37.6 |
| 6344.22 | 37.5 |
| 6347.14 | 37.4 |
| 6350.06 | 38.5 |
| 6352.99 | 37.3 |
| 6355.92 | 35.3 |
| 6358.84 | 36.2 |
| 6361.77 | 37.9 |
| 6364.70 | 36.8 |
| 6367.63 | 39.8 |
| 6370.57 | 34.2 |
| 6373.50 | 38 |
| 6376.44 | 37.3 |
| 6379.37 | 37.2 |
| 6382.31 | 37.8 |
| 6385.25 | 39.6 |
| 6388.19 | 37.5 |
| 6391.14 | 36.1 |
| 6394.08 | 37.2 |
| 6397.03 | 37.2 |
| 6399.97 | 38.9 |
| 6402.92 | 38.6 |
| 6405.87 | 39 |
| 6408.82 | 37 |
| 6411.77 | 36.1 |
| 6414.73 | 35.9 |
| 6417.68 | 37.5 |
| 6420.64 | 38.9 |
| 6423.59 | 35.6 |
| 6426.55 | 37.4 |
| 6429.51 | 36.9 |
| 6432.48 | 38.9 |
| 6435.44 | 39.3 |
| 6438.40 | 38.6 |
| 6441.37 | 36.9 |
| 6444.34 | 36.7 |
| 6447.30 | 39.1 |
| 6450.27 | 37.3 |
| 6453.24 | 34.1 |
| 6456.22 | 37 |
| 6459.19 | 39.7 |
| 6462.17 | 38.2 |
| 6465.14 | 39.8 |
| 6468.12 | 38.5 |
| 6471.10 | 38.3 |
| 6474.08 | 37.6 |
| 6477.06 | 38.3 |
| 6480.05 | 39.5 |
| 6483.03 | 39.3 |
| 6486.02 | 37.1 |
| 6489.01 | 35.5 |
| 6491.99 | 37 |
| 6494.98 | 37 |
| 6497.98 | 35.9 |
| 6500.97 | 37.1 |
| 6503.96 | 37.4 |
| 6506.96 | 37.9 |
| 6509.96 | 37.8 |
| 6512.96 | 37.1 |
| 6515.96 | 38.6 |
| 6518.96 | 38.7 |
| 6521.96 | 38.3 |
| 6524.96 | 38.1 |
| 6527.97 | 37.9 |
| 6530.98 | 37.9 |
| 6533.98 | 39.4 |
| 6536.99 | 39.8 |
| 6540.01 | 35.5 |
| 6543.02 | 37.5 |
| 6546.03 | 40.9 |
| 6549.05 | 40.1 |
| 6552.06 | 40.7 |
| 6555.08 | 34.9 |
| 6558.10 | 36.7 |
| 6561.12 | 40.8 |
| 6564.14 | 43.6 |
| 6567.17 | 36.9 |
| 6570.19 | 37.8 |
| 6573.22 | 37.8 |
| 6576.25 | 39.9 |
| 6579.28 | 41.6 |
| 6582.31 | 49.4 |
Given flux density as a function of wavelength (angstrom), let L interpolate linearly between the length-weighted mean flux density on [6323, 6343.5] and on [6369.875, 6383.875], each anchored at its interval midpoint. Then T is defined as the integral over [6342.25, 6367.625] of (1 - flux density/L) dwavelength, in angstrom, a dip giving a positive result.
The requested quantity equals -0.22 angstrom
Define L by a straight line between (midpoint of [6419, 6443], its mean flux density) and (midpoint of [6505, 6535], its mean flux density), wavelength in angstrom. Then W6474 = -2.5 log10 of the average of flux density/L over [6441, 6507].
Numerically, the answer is 0.01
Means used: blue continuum 37.8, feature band 37.6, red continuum 38.1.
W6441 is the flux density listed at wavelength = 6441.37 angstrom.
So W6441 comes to 36.9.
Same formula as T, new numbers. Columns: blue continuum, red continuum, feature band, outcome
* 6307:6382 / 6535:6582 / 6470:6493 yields 0.40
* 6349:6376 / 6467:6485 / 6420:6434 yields 0.17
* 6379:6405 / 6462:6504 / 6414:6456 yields 0.47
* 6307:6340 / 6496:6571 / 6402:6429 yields 0.24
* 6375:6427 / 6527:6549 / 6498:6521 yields 0.38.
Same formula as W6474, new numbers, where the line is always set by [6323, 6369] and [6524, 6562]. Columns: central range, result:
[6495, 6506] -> 0.038 mag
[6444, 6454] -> 0.023 mag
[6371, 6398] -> -0.001 mag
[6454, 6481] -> -0.013 mag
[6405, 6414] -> 0.013 mag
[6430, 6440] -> -0.027 mag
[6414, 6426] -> 0.016 mag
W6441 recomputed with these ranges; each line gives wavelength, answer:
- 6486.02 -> 37.1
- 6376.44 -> 37.3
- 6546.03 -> 40.9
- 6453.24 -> 34.1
